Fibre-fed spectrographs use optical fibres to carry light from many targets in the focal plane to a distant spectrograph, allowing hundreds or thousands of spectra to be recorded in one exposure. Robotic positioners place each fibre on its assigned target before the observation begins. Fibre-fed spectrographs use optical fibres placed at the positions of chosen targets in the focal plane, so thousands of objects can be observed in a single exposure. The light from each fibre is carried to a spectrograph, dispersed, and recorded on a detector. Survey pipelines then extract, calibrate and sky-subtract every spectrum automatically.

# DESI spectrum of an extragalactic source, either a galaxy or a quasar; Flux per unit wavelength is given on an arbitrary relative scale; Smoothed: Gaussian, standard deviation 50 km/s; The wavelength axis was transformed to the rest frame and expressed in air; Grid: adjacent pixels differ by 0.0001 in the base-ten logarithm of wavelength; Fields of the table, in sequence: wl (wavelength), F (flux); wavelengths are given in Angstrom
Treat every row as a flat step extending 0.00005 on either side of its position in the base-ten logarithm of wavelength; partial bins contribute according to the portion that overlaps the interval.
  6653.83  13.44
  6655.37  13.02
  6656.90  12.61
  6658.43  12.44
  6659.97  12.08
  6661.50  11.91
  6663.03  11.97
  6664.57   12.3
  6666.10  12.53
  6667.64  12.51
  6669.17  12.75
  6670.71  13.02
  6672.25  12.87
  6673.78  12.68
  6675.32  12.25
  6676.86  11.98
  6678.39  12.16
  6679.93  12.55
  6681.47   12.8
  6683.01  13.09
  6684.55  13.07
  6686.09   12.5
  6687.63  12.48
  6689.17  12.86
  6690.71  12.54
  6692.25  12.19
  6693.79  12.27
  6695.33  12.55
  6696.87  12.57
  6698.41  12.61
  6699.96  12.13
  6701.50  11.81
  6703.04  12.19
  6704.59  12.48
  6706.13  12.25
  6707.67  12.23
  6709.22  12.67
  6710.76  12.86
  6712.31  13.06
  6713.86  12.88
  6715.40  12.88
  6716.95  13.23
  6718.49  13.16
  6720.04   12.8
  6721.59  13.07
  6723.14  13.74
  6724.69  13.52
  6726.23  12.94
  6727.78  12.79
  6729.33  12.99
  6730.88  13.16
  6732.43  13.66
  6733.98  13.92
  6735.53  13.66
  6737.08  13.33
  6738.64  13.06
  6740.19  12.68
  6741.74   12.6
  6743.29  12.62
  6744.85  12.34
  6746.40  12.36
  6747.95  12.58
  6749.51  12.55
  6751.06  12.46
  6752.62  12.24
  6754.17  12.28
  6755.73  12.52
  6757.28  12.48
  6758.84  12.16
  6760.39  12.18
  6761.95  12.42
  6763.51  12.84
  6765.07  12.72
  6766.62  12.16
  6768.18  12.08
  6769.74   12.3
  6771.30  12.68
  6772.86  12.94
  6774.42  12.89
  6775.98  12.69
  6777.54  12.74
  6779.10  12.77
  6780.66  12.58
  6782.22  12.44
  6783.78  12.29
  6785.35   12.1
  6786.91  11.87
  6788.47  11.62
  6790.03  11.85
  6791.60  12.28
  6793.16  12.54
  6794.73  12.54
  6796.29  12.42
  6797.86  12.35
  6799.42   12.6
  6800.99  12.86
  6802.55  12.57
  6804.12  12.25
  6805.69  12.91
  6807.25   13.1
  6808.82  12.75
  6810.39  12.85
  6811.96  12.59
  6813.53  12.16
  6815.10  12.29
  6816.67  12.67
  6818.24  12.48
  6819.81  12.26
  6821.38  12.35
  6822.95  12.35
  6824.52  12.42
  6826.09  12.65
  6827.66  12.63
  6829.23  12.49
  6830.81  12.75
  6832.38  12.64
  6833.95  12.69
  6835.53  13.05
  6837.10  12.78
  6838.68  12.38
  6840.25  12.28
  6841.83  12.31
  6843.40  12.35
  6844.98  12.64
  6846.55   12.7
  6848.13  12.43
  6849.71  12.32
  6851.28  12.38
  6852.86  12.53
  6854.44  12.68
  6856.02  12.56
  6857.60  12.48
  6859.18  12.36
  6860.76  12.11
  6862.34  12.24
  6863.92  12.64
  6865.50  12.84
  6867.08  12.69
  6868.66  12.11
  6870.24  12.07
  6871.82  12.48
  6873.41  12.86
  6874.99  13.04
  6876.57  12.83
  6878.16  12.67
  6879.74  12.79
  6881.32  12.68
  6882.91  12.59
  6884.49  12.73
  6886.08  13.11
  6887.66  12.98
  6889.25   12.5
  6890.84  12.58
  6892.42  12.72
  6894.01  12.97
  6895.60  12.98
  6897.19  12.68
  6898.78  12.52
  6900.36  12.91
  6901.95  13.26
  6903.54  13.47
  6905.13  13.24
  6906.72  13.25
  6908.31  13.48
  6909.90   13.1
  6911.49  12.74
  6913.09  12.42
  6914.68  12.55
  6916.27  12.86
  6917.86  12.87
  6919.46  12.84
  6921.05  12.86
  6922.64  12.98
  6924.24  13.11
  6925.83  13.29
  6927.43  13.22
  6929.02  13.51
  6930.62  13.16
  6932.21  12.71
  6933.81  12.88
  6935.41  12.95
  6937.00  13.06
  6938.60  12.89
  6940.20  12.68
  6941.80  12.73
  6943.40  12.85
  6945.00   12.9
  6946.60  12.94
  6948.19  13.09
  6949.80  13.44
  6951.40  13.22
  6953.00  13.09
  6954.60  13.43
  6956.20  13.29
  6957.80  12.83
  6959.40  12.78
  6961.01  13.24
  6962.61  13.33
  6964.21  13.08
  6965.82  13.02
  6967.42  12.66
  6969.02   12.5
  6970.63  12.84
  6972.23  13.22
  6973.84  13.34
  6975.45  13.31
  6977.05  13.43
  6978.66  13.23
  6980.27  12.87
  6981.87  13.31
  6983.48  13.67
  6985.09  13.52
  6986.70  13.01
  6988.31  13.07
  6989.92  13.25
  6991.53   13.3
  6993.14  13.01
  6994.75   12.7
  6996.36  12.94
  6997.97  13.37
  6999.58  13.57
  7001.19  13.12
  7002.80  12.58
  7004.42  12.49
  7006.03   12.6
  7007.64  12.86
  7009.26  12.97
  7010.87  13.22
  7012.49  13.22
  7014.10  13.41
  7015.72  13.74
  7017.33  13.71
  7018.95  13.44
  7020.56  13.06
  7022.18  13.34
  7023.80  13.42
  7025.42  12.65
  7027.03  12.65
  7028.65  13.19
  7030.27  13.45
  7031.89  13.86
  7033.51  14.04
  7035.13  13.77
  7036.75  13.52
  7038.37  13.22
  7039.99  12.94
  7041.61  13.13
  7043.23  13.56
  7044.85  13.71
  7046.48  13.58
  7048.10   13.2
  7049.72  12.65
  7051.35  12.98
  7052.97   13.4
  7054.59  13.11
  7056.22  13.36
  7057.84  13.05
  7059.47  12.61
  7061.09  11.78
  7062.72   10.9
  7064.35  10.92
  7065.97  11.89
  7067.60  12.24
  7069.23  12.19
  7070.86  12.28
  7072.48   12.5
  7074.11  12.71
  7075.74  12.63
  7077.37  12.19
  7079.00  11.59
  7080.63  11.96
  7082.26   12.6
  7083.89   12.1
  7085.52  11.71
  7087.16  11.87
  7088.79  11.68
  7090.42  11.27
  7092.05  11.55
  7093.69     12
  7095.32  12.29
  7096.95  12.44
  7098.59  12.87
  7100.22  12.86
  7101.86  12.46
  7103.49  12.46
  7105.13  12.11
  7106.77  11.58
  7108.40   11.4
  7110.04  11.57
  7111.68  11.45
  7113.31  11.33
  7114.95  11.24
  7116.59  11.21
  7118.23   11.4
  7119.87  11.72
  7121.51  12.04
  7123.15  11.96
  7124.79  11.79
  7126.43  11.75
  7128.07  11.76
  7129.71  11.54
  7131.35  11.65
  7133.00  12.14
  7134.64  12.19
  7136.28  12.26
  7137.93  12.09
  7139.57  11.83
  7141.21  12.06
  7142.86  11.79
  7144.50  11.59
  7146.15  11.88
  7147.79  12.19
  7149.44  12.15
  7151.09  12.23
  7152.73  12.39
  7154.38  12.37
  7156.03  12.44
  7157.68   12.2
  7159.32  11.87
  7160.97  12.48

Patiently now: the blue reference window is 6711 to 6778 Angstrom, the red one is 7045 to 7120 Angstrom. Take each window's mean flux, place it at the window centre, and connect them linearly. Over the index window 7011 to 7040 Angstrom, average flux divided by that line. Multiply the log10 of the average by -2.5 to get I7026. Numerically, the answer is -0.094 mag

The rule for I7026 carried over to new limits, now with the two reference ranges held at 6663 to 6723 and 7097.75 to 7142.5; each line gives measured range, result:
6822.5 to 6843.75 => -0.02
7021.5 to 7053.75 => -0.11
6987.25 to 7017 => -0.09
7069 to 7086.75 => -0.02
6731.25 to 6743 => -0.06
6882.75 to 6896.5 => -0.05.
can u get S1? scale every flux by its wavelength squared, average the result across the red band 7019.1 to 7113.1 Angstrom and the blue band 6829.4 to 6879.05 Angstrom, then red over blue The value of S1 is 1.1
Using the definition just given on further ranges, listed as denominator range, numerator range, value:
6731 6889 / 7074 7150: 1.03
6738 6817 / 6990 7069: 1.12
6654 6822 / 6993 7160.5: 1.09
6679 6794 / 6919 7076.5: 1.11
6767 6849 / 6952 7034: 1.11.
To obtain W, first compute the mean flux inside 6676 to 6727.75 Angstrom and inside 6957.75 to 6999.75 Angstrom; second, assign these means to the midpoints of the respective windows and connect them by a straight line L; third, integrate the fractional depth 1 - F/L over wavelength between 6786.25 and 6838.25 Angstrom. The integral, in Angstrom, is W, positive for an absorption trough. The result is 1.4 Angstrom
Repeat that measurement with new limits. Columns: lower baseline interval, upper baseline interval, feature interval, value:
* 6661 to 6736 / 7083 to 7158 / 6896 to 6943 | -2.5 Angstrom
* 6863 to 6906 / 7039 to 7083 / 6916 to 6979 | -1.7 Angstrom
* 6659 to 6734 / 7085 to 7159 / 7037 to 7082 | -2.1 Angstrom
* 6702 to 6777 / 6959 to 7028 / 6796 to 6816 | 0.4 Angstrom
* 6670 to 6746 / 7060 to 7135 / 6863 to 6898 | -0.9 Angstrom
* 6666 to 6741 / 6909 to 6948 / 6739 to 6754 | 0.4 Angstrom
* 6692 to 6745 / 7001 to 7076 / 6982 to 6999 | -0.3 Angstrom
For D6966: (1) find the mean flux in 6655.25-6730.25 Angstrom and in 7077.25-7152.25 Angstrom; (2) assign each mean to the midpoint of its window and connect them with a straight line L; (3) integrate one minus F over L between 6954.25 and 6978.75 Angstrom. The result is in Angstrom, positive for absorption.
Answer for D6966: -1.9 Angstrom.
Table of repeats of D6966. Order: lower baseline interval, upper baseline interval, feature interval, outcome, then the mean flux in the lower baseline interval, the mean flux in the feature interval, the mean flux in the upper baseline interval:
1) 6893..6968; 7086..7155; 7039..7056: -1.24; 13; 13.2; 11.9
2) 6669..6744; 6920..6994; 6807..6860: 1.65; 12.8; 12.5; 13.1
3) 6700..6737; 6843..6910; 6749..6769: 0.77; 12.9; 12.4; 12.7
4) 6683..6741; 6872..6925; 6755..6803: 1.56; 12.8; 12.4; 12.9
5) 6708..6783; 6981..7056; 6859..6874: 0.63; 12.8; 12.4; 13.2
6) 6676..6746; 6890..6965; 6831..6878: 1.40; 12.8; 12.5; 13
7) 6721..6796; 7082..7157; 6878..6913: -1.48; 12.6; 12.9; 11.9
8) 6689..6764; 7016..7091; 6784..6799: 0.63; 12.7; 12.2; 12.7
